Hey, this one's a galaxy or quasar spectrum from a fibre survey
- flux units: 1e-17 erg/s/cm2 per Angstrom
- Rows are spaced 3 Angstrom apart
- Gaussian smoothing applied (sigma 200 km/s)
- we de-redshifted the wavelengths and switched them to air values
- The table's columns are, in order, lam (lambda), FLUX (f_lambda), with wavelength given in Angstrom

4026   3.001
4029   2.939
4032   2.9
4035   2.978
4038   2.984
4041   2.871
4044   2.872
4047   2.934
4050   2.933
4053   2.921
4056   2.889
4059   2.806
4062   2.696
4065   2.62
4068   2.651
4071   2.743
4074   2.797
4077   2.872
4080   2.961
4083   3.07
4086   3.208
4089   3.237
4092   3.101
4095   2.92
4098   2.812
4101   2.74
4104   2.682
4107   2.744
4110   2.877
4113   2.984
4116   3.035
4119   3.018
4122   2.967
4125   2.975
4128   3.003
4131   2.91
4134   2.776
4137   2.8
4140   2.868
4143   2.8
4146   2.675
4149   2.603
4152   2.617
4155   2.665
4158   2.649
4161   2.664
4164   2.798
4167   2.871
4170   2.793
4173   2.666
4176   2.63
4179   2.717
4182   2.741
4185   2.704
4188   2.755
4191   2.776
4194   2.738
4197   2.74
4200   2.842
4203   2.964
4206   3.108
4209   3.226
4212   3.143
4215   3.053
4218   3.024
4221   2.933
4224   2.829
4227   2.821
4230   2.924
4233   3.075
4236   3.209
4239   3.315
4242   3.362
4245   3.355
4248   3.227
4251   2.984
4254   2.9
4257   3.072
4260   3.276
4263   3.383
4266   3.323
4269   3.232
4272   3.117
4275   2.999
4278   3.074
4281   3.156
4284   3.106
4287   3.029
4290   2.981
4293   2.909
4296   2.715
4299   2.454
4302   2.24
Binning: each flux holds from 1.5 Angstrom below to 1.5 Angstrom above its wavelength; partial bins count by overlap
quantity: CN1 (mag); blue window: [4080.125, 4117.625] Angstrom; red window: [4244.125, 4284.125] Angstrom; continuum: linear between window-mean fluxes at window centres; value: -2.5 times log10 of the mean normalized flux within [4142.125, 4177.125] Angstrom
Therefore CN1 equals 0.12 mag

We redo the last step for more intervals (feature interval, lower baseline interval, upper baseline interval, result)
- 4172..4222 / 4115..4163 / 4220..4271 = 0.04 mag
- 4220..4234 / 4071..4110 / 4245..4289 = 0.07 mag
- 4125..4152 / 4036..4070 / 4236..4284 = 0.07 mag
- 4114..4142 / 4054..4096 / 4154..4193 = -0.05 mag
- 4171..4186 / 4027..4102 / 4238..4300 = 0.12 mag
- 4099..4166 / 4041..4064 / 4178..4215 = 0.02 mag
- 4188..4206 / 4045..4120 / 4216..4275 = 0.08 mag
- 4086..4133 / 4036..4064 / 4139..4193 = -0.05 mag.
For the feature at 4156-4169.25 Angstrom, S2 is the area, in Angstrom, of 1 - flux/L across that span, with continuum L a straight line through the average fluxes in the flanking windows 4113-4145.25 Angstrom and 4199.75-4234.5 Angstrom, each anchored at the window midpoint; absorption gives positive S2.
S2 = 0.9 Angstrom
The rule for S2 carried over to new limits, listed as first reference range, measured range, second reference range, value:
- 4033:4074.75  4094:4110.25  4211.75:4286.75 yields 0.7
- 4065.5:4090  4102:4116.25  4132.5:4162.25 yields -0.1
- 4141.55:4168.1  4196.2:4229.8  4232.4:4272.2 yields 0.3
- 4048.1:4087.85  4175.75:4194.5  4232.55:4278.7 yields 2.1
